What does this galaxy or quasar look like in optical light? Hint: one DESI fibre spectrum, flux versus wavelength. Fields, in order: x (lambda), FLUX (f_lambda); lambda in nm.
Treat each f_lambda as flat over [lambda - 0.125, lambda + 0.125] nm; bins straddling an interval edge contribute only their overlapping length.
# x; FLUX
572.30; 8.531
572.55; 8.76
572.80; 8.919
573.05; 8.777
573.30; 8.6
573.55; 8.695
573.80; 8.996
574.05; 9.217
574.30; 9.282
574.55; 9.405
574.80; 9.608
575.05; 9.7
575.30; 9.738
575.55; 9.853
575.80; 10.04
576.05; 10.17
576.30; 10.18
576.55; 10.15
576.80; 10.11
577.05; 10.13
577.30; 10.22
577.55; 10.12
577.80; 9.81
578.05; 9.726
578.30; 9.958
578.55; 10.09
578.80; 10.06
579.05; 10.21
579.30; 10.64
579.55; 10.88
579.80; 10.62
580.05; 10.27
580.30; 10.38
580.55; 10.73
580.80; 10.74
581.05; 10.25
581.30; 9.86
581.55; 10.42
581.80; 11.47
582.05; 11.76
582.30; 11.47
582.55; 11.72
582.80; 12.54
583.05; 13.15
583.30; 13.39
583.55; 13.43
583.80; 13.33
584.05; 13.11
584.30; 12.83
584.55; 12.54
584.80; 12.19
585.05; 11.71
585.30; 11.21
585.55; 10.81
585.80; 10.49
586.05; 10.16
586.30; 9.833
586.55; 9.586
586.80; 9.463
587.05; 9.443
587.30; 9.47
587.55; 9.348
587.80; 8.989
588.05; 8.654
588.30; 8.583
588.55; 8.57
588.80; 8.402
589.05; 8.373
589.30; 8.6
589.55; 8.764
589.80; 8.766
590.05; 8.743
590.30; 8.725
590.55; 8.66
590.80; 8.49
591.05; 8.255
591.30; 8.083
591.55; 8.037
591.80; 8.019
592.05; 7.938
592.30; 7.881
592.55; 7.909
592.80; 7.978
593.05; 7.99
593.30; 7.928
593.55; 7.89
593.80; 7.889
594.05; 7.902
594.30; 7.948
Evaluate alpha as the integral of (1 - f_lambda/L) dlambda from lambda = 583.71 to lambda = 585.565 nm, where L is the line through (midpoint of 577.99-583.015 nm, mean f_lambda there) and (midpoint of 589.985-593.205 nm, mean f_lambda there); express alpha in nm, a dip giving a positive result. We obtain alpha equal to -0.47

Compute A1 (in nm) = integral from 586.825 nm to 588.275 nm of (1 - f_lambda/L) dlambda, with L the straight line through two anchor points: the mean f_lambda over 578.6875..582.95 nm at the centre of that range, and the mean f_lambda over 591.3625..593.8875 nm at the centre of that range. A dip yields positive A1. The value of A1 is 0.006 nm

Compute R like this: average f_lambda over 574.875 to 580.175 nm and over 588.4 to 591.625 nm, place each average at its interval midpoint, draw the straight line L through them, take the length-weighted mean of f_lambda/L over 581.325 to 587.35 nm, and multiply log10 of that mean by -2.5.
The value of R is -0.23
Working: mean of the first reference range 10.1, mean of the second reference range 8.51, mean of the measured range 11.5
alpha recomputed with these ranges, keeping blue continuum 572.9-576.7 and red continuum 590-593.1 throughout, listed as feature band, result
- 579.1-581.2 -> -0.34 nm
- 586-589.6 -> -0.24 nm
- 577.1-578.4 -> -0.10 nm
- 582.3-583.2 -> -0.35 nm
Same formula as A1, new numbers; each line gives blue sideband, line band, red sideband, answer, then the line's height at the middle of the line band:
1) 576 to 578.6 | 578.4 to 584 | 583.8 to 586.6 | -0.26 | 10.7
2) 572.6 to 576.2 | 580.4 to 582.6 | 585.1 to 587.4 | -0.25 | 9.81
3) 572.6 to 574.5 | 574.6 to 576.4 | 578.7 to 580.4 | -0.09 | 9.43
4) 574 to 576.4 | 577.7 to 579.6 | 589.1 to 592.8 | -0.15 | 9.42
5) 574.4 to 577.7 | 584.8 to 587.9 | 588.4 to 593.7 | -0.47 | 8.81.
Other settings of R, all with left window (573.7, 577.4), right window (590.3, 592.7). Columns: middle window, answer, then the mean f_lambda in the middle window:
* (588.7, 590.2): -0.03 mag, 8.61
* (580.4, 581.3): -0.13 mag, 10.5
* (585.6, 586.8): -0.15 mag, 10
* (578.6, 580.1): -0.11 mag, 10.4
